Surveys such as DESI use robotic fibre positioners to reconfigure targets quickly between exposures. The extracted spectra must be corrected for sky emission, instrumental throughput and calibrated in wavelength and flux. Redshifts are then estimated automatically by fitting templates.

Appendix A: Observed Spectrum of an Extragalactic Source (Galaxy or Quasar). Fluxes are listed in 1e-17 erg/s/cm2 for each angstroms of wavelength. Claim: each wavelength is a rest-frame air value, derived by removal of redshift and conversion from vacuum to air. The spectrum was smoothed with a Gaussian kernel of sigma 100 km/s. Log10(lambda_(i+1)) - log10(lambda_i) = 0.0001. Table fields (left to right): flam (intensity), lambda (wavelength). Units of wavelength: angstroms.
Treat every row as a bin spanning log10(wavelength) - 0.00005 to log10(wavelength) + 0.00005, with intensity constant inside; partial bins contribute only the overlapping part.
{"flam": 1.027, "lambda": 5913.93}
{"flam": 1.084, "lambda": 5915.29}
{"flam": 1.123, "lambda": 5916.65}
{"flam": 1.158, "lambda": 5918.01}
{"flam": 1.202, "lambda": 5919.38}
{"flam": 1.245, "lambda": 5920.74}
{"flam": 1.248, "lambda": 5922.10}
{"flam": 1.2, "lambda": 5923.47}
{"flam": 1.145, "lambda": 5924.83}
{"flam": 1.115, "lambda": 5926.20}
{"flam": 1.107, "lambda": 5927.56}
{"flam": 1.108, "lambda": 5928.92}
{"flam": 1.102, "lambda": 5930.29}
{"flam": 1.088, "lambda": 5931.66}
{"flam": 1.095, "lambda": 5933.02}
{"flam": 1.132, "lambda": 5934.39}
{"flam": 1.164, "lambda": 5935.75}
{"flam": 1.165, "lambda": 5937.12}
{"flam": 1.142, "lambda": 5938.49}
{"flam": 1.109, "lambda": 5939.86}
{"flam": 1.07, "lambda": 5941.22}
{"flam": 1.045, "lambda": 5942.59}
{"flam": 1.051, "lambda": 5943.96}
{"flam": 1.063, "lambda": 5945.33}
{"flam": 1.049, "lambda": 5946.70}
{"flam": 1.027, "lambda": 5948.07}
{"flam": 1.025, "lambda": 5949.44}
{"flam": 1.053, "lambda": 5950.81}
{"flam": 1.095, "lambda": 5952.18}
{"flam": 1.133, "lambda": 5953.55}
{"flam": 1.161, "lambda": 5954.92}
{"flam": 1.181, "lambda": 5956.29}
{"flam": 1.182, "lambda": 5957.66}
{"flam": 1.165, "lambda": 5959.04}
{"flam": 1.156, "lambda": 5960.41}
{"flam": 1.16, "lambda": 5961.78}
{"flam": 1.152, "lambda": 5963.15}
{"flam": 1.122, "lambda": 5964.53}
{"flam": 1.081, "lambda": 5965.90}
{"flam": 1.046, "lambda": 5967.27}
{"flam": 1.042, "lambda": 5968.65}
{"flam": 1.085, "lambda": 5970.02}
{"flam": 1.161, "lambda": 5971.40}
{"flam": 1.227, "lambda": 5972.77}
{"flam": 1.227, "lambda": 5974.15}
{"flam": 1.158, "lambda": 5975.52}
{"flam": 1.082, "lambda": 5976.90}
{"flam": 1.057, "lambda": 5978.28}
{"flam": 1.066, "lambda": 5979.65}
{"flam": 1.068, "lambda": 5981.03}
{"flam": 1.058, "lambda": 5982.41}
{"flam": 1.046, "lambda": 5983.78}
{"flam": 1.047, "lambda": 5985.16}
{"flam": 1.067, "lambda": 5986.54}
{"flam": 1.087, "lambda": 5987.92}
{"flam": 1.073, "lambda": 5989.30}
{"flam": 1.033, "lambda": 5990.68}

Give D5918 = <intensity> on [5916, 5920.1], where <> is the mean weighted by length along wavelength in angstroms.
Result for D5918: 1.16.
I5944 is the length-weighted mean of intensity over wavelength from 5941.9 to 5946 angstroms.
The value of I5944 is 1.05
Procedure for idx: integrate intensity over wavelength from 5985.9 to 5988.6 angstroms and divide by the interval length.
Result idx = 1.08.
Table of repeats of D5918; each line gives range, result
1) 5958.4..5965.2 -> 1.15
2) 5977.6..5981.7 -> 1.06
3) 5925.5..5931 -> 1.11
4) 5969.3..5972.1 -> 1.12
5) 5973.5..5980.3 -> 1.12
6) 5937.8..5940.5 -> 1.12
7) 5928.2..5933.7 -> 1.1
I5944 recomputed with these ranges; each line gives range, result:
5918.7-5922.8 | 1.23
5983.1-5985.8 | 1.05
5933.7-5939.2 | 1.15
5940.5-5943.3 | 1.06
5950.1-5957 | 1.13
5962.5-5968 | 1.1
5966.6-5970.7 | 1.06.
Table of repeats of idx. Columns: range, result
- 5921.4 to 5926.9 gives 1.18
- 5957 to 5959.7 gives 1.17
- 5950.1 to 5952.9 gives 1.07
